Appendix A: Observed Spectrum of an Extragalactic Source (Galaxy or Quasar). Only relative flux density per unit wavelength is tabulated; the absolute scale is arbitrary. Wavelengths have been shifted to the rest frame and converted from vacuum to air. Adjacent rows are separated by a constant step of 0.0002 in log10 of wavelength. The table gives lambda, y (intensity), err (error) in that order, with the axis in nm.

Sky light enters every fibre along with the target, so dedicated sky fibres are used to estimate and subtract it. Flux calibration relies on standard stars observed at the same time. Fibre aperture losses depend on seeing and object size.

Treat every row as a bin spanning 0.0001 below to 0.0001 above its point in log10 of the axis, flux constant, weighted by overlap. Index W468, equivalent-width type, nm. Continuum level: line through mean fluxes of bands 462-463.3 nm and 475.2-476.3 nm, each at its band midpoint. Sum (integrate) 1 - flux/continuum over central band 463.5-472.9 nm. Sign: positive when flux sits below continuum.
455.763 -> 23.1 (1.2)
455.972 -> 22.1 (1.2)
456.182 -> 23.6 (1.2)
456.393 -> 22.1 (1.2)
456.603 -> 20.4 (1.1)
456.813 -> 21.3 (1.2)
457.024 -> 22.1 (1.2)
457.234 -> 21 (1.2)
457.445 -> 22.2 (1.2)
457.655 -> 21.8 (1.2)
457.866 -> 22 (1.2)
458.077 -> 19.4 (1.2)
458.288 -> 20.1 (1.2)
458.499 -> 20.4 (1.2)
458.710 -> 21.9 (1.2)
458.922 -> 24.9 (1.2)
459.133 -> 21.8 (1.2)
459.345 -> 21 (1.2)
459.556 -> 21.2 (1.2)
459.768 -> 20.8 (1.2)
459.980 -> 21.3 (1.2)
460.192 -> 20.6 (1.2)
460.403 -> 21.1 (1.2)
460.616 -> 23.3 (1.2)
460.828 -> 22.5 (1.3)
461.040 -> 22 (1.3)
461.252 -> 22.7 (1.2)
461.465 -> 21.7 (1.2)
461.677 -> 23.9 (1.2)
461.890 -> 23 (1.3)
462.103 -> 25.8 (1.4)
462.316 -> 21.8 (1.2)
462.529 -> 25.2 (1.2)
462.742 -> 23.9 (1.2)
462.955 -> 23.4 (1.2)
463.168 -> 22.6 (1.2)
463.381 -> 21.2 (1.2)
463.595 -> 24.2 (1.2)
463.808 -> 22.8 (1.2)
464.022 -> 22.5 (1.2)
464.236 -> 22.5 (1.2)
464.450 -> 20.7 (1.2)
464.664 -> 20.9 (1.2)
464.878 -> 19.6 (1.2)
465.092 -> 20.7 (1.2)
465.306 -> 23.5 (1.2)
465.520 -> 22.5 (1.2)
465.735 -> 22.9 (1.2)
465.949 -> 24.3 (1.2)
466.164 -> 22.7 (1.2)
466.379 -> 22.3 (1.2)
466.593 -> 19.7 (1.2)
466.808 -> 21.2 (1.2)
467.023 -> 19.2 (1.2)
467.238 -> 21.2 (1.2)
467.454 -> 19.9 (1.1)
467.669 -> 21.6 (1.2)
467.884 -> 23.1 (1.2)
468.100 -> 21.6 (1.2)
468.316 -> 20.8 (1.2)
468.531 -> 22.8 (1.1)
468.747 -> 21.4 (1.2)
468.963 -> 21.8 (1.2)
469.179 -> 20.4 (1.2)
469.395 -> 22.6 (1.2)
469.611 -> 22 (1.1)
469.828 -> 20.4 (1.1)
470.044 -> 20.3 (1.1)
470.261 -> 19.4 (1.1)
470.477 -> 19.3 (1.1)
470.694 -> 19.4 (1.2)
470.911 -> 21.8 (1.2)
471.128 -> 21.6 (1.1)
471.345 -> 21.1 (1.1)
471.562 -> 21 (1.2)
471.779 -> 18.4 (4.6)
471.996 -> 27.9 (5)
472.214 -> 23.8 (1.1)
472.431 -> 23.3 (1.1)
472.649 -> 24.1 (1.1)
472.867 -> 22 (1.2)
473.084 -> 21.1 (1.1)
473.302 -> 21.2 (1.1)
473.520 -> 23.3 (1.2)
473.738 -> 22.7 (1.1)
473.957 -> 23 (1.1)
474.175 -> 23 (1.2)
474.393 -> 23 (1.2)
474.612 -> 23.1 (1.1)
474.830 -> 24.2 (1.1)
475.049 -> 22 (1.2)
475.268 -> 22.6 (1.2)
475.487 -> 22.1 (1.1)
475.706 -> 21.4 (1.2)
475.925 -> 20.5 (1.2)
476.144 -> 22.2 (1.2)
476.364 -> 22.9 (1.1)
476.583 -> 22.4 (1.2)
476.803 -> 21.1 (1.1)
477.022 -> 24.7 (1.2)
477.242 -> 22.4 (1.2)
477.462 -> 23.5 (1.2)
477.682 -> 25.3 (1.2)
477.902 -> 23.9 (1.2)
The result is 0.490 nm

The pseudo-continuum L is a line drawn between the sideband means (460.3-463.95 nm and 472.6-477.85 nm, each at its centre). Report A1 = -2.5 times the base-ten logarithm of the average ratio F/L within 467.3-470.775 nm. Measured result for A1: 0.09 mag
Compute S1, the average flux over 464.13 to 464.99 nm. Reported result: 20.9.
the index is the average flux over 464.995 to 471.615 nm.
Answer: 21.4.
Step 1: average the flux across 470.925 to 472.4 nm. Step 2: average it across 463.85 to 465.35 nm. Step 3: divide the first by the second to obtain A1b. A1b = 1.04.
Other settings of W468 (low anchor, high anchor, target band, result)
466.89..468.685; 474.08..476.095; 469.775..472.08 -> 0.09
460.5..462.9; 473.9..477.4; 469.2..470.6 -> 0.13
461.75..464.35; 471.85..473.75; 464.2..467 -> 0.18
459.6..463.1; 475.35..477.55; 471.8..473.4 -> -0.05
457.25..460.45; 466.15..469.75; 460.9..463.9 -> -0.25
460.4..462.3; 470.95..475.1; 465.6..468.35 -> 0.14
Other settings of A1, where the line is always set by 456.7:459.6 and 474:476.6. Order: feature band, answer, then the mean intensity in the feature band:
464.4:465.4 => 0.04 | 21.1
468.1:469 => 0.02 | 21.7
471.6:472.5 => -0.04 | 23.2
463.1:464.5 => -0.03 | 22.4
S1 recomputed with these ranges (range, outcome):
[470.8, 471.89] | 20.8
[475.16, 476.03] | 21.7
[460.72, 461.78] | 22.6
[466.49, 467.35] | 20.3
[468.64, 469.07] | 21.6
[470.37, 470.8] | 19.3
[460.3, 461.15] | 22.2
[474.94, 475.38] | 22.3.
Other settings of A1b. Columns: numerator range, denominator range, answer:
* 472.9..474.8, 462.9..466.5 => 1.01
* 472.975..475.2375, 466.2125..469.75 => 1.06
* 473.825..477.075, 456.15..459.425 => 1.04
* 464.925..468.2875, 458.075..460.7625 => 1.01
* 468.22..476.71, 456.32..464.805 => 0.99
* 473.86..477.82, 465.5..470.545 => 1.06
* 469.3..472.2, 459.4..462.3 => 0.95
